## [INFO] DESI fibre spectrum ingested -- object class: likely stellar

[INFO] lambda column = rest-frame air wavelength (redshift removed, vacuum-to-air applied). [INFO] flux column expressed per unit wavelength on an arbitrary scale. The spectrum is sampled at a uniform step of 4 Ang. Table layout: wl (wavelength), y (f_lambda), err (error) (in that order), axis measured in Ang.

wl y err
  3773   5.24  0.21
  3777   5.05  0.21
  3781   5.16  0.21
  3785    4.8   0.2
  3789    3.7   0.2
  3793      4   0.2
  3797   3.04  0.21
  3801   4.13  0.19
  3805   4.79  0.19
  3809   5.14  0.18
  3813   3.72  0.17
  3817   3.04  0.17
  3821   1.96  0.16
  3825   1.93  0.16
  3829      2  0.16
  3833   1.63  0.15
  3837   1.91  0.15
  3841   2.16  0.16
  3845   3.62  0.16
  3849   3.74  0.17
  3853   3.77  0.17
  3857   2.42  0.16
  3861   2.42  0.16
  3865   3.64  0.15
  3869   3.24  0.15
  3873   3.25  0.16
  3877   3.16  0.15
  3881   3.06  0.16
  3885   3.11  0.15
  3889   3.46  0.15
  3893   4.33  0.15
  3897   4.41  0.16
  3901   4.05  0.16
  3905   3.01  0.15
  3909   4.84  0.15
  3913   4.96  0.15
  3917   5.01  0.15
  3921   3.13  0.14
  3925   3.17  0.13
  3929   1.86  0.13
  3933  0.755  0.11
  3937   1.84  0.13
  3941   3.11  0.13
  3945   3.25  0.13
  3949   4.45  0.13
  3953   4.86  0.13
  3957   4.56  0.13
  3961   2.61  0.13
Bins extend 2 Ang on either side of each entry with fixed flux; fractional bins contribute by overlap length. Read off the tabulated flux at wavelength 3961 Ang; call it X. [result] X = 2.61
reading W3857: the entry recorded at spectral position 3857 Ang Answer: 2.42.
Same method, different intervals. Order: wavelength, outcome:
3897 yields 4.41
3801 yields 4.13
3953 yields 4.86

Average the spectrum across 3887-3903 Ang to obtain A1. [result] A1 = 4.06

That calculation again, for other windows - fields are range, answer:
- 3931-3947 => 2.24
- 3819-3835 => 1.88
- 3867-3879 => 3.22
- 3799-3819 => 4.16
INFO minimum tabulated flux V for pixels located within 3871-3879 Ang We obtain 3.16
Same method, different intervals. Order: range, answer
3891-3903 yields 4.05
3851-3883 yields 2.42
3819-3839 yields 1.63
